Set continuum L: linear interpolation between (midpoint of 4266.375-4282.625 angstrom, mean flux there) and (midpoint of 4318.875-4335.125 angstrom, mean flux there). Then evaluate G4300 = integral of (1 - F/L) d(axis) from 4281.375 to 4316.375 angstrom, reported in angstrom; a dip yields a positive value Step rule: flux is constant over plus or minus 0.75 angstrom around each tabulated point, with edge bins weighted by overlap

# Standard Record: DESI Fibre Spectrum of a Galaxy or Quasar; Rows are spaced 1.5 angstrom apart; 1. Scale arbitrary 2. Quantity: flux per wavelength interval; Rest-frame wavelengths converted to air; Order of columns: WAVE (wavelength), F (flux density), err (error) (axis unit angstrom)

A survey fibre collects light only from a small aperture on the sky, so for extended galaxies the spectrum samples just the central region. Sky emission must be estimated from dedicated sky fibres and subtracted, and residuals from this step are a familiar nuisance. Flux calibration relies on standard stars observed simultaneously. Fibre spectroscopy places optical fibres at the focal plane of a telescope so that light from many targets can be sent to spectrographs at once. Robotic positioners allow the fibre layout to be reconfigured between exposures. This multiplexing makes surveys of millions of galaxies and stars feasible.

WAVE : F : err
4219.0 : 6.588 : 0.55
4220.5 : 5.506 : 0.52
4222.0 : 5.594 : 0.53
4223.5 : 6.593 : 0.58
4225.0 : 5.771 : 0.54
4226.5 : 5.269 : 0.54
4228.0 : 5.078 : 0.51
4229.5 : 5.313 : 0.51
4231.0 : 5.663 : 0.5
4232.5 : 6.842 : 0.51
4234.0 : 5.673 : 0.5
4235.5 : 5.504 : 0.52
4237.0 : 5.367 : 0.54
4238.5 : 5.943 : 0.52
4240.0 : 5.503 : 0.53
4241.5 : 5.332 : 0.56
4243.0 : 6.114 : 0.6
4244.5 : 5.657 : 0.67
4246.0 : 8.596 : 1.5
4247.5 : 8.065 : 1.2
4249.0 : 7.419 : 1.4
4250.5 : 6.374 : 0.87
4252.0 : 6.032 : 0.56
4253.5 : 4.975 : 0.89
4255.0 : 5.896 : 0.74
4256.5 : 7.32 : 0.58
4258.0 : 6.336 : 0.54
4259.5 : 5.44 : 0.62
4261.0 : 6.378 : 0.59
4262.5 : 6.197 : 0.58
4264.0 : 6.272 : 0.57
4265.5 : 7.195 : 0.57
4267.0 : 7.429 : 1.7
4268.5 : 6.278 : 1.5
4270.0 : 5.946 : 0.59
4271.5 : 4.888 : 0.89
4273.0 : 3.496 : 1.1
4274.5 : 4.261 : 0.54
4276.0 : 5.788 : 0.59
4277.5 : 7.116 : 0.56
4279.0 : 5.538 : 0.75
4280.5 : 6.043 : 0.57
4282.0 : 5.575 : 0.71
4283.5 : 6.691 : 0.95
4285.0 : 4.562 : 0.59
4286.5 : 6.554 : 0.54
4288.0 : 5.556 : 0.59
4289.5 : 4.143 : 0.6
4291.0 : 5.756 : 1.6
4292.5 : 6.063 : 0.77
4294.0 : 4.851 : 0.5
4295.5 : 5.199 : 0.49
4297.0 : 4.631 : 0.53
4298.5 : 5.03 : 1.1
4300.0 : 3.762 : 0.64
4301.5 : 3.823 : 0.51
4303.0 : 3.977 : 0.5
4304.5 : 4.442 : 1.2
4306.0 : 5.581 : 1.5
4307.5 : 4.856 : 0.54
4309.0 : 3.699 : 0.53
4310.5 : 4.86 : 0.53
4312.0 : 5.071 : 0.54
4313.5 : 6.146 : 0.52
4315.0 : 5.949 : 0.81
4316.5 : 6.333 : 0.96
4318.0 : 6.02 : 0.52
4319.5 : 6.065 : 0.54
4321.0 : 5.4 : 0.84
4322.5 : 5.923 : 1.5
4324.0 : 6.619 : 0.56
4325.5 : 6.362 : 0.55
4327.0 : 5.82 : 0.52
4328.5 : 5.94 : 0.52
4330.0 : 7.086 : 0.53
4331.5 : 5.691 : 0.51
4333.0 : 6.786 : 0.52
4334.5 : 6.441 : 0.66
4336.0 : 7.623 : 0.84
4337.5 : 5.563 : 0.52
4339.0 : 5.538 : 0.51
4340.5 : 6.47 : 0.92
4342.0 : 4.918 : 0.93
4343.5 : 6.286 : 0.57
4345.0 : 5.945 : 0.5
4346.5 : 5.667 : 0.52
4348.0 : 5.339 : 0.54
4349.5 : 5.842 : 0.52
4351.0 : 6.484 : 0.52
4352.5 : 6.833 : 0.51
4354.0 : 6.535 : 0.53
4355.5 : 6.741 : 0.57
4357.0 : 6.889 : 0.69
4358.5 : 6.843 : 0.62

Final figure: 4.8 angstrom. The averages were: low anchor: 5.66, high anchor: 6.19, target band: 5.1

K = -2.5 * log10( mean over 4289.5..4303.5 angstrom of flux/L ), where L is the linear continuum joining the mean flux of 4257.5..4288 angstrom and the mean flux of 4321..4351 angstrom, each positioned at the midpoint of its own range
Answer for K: 0.24 mag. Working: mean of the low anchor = 5.89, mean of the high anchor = 6.09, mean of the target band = 4.77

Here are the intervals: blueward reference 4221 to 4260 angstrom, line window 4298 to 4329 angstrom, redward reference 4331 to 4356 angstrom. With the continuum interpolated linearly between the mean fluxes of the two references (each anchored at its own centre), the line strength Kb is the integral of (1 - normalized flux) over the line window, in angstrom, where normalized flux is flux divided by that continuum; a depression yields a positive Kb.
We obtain 4.1 angstrom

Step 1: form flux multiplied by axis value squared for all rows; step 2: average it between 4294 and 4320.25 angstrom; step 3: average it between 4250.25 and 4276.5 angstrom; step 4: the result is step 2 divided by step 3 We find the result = 0.9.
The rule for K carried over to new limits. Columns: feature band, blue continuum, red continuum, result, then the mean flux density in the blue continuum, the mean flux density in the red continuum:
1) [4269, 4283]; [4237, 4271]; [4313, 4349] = 0.15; 6.36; 6.08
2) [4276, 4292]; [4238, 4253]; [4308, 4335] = 0.08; 6.49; 5.89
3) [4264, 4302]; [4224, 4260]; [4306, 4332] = 0.08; 6.07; 5.75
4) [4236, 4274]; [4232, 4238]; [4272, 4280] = -0.12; 5.81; 5.25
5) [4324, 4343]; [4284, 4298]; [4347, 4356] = -0.04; 5.28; 6.27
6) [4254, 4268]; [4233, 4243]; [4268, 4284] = -0.16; 5.63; 5.57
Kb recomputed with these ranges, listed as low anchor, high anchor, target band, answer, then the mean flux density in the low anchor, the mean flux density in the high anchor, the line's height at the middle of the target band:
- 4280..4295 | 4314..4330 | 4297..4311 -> 3.3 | 5.57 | 6.09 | 5.82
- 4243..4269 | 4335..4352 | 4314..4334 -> -0.1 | 6.57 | 5.99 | 6.12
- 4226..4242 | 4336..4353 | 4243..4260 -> -2.7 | 5.6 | 5.96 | 5.66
